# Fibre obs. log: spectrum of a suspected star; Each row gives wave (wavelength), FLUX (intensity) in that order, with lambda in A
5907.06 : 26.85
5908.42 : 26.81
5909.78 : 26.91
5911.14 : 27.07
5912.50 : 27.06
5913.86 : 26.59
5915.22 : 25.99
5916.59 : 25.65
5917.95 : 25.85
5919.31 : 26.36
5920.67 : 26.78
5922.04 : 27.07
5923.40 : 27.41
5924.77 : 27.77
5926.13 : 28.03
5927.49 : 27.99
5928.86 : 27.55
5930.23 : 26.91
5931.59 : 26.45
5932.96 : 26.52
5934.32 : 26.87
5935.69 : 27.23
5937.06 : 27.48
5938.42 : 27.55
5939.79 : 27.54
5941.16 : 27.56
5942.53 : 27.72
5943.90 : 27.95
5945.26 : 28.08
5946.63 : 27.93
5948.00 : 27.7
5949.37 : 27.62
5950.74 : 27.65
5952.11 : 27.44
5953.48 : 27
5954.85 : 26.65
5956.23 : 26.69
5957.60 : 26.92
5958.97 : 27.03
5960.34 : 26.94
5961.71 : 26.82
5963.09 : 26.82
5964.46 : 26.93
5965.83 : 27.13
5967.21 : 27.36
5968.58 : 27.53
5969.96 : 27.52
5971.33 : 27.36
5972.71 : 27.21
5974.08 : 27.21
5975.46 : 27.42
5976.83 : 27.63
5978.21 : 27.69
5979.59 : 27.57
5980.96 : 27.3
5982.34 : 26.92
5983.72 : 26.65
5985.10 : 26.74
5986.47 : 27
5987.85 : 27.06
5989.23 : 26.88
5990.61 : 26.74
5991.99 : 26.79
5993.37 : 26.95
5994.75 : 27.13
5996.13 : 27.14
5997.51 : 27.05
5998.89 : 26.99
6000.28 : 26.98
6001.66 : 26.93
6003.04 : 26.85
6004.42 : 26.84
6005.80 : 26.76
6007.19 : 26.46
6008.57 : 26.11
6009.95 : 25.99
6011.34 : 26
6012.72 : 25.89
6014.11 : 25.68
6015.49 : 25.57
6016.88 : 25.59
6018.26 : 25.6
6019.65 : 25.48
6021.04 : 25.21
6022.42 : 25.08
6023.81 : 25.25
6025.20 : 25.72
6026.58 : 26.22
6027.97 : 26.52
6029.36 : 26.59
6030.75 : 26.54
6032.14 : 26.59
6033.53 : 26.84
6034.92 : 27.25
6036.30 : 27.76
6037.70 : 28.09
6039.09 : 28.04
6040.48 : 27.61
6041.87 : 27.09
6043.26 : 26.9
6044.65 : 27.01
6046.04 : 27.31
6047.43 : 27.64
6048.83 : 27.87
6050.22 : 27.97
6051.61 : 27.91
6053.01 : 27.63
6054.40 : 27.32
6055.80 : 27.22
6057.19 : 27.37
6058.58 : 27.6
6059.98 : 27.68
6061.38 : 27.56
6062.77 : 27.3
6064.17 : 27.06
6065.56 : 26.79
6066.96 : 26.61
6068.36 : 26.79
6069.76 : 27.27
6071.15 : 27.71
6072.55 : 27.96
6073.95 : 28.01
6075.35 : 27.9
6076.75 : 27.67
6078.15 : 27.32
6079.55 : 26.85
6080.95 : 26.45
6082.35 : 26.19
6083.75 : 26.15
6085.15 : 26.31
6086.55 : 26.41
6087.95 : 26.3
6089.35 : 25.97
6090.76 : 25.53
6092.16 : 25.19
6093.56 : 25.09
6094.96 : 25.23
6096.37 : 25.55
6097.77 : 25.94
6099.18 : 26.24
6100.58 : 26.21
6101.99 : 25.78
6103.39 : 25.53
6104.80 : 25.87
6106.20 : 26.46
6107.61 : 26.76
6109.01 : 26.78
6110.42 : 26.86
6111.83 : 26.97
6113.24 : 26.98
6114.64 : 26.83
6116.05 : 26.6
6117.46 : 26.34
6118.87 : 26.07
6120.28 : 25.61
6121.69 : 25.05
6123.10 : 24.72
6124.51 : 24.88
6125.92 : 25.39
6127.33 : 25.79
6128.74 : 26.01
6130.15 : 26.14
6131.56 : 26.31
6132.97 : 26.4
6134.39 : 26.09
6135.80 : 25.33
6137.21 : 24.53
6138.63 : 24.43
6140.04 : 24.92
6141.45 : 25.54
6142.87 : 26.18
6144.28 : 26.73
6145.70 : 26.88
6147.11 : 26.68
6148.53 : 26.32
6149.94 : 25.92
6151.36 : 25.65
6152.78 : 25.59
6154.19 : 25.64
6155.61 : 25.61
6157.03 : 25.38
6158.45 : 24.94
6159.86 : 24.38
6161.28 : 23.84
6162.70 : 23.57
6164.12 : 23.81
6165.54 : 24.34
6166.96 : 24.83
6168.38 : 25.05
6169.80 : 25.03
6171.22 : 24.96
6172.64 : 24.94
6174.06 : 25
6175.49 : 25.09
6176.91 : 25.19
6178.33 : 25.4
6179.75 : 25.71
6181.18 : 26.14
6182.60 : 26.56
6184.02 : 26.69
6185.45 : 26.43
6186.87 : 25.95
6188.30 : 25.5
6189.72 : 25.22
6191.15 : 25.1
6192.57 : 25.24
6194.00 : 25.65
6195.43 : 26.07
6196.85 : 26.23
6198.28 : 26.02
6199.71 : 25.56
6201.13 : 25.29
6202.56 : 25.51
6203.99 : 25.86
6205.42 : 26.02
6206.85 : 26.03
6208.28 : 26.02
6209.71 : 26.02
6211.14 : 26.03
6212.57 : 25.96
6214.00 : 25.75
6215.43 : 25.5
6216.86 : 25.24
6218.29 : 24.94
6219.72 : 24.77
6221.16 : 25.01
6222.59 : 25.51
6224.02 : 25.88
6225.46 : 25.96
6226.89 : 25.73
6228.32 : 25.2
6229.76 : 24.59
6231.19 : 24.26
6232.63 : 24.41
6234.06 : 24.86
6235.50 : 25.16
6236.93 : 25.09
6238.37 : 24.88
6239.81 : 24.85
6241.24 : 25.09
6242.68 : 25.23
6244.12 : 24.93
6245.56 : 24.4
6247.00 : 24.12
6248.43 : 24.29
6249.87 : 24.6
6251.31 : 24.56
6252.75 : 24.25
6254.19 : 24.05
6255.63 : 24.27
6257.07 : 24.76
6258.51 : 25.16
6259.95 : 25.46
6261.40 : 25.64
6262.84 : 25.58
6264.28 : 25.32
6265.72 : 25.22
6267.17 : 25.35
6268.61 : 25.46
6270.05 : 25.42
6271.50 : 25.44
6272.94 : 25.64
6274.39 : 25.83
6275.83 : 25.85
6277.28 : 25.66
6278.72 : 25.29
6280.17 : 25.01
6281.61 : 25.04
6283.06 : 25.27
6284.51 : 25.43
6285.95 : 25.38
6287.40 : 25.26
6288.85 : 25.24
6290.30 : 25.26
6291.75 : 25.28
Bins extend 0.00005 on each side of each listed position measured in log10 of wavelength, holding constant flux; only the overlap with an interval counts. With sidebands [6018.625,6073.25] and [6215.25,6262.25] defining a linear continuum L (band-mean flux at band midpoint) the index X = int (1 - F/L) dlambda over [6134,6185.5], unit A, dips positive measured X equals 0.8 A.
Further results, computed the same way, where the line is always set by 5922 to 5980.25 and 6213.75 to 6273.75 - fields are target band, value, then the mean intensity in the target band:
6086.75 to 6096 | 0.22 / 25.6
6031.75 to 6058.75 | -0.87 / 27.5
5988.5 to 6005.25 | 0.03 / 26.9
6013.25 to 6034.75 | 0.67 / 25.9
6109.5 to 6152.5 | -0.02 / 25.9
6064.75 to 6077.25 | -0.48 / 27.4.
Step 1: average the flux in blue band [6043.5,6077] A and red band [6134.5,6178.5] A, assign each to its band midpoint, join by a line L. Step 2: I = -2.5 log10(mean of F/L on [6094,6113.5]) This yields 0.01 mag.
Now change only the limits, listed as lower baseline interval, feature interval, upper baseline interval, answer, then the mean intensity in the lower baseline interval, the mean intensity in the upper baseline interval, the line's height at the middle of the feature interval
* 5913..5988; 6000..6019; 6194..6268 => 0.02 mag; 27.2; 25.2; 26.8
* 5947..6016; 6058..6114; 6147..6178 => -0.03 mag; 27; 25.1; 25.9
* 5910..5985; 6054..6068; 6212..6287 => -0.03 mag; 27.2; 25.1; 26.4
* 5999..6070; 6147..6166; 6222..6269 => 0.03 mag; 26.8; 25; 25.7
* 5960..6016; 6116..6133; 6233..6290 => 0.01 mag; 26.9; 25.1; 26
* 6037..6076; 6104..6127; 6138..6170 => 0.00 mag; 27.5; 25.3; 26.1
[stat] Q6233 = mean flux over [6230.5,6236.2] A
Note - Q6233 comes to 24.7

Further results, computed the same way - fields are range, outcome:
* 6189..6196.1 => 25.4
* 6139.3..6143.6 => 25.6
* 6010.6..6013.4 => 25.9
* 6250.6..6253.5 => 24.4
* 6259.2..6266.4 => 25.4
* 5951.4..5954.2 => 27.2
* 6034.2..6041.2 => 27.7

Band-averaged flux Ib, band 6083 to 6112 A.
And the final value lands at 26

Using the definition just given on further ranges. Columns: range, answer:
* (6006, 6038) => 26.2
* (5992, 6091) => 26.8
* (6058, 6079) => 27.4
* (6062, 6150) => 26.3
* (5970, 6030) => 26.6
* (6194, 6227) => 25.7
